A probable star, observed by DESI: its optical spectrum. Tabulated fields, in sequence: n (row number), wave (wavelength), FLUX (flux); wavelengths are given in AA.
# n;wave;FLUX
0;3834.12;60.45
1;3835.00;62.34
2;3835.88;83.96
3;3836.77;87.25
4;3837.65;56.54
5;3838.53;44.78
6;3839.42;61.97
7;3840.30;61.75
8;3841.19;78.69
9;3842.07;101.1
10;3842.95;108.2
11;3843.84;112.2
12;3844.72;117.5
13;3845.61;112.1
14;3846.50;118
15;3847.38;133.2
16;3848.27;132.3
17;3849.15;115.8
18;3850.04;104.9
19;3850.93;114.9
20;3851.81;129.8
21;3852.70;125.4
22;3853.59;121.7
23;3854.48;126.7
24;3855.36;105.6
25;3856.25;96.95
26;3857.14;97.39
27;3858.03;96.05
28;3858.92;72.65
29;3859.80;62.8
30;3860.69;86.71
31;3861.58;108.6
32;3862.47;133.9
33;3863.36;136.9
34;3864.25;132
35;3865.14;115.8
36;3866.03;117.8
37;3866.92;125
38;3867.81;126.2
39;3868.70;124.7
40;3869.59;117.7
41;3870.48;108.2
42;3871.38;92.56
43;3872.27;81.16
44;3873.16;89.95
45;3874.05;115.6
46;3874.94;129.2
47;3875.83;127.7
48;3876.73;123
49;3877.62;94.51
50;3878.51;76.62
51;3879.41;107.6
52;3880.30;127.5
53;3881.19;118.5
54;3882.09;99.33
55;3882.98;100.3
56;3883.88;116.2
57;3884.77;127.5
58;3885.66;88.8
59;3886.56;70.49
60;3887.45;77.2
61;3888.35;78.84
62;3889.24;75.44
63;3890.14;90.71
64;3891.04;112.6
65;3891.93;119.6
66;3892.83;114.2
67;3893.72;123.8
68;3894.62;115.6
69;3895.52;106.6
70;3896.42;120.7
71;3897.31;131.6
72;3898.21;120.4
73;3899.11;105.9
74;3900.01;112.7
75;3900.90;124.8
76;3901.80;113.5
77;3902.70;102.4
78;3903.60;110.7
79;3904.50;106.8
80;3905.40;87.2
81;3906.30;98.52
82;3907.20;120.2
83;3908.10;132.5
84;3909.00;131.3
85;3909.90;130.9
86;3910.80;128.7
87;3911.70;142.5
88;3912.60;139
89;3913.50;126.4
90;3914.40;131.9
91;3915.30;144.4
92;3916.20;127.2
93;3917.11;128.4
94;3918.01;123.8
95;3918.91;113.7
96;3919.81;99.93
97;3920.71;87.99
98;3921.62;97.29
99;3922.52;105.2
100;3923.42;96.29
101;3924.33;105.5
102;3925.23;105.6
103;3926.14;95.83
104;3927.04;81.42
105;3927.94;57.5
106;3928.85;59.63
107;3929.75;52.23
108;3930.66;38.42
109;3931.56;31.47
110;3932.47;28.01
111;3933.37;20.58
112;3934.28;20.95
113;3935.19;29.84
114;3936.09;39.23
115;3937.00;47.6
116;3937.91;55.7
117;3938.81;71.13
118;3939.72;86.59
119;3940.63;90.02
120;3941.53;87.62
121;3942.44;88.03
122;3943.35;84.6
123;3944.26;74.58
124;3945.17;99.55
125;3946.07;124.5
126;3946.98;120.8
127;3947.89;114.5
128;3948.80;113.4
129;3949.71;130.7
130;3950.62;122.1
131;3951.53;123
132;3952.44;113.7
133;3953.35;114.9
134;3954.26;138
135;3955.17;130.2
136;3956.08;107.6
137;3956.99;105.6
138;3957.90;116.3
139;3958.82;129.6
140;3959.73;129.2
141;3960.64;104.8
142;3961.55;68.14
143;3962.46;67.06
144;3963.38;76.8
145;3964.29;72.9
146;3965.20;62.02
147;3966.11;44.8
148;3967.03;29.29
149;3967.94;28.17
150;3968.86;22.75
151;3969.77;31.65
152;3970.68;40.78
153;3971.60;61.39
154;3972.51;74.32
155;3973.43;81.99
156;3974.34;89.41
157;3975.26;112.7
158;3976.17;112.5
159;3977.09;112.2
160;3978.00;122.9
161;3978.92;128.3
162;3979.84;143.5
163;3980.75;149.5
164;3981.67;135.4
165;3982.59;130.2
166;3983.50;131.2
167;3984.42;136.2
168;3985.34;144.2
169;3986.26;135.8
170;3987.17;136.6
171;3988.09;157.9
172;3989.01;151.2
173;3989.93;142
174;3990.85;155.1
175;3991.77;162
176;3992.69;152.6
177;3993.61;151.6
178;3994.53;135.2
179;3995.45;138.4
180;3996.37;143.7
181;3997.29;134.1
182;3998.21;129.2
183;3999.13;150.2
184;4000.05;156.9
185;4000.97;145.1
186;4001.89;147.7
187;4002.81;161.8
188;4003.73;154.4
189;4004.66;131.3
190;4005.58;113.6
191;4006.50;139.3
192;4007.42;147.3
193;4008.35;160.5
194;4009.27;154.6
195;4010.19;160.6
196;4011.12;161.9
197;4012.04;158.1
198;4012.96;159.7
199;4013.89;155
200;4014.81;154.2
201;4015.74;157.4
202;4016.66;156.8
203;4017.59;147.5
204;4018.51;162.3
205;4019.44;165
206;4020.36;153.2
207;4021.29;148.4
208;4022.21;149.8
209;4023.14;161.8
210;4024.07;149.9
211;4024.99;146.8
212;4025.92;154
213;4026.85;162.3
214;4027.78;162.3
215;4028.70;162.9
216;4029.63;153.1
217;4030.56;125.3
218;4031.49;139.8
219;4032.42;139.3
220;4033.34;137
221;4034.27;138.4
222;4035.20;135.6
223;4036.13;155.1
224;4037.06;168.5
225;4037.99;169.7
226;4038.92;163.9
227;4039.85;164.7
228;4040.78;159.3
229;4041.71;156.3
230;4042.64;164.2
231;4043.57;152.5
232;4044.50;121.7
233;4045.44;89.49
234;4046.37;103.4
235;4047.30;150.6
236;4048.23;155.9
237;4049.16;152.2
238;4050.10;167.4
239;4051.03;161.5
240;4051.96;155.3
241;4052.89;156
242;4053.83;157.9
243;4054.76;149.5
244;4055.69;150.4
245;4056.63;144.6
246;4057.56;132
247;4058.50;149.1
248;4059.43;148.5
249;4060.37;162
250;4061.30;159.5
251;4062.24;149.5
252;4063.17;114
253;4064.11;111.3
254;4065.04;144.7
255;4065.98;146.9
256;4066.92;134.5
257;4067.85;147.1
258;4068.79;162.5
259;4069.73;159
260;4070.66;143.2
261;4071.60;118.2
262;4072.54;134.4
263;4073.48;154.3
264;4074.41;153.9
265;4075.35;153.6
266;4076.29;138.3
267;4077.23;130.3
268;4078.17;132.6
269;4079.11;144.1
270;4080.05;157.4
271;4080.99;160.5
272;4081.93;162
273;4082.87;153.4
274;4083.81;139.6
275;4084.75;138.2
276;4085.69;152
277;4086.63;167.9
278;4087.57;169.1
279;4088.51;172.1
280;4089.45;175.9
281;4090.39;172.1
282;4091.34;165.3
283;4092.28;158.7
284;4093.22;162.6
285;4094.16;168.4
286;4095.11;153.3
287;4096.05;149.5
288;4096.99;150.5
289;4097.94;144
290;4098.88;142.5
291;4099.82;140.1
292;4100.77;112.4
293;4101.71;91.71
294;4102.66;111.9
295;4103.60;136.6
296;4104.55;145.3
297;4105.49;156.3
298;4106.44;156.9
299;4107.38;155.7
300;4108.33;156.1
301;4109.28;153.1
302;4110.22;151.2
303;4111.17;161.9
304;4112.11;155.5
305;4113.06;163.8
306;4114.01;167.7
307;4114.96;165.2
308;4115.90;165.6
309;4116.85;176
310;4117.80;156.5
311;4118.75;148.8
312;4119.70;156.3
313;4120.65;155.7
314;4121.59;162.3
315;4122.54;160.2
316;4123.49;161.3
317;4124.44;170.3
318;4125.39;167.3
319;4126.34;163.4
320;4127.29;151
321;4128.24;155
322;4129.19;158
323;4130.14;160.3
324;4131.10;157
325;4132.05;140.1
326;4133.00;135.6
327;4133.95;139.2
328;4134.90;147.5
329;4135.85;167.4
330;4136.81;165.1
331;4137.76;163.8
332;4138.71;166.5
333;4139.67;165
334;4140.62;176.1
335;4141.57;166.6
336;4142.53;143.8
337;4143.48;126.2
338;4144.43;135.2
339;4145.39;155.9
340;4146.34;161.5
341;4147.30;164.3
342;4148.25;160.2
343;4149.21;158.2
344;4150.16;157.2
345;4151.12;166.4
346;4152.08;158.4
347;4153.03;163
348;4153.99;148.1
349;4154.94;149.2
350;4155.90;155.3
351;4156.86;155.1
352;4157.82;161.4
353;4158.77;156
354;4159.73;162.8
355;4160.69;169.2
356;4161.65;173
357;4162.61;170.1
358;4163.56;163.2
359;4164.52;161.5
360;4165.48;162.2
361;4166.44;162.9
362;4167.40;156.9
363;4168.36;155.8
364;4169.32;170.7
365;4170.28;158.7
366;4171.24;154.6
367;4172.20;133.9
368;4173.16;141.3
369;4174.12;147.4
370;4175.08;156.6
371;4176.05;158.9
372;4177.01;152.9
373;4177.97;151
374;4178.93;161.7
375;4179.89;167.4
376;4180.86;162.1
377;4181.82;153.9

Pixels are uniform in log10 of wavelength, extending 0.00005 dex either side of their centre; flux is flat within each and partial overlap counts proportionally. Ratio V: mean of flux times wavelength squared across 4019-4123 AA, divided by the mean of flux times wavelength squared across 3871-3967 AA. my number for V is 1.64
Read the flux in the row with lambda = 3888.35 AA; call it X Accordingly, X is 78.84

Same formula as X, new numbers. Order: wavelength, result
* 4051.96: 155.3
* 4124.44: 170.3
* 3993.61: 151.6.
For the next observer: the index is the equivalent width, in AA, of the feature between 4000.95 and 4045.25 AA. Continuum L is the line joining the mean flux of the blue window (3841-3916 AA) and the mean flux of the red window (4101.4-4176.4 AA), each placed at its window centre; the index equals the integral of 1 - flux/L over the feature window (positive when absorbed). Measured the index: -4.9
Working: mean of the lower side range 112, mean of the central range 152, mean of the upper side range 156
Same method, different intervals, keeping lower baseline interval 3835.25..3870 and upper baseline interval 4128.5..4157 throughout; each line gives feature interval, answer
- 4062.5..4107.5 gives -0.4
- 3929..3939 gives 6.7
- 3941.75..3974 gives 8.7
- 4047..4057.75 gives -1.0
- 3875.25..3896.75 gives 1.2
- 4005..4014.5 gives -1.3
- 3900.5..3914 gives -0.6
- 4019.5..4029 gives -1.4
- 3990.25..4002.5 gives -1.5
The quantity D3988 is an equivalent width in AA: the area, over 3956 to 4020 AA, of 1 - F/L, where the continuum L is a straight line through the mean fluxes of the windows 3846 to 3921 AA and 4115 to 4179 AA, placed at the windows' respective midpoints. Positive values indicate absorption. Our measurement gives 3.6 AA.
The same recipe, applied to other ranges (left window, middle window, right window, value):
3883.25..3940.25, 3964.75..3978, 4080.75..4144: 5.5 AA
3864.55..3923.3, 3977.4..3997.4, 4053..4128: -1.7 AA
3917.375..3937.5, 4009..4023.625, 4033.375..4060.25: -3.2 AA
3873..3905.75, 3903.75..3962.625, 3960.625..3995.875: 5.1 AA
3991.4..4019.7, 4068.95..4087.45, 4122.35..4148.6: 0.7 AA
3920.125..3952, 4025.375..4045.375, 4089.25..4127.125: -4.6 AA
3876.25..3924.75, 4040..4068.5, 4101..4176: -1.1 AA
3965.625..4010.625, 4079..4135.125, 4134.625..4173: -2.1 AA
